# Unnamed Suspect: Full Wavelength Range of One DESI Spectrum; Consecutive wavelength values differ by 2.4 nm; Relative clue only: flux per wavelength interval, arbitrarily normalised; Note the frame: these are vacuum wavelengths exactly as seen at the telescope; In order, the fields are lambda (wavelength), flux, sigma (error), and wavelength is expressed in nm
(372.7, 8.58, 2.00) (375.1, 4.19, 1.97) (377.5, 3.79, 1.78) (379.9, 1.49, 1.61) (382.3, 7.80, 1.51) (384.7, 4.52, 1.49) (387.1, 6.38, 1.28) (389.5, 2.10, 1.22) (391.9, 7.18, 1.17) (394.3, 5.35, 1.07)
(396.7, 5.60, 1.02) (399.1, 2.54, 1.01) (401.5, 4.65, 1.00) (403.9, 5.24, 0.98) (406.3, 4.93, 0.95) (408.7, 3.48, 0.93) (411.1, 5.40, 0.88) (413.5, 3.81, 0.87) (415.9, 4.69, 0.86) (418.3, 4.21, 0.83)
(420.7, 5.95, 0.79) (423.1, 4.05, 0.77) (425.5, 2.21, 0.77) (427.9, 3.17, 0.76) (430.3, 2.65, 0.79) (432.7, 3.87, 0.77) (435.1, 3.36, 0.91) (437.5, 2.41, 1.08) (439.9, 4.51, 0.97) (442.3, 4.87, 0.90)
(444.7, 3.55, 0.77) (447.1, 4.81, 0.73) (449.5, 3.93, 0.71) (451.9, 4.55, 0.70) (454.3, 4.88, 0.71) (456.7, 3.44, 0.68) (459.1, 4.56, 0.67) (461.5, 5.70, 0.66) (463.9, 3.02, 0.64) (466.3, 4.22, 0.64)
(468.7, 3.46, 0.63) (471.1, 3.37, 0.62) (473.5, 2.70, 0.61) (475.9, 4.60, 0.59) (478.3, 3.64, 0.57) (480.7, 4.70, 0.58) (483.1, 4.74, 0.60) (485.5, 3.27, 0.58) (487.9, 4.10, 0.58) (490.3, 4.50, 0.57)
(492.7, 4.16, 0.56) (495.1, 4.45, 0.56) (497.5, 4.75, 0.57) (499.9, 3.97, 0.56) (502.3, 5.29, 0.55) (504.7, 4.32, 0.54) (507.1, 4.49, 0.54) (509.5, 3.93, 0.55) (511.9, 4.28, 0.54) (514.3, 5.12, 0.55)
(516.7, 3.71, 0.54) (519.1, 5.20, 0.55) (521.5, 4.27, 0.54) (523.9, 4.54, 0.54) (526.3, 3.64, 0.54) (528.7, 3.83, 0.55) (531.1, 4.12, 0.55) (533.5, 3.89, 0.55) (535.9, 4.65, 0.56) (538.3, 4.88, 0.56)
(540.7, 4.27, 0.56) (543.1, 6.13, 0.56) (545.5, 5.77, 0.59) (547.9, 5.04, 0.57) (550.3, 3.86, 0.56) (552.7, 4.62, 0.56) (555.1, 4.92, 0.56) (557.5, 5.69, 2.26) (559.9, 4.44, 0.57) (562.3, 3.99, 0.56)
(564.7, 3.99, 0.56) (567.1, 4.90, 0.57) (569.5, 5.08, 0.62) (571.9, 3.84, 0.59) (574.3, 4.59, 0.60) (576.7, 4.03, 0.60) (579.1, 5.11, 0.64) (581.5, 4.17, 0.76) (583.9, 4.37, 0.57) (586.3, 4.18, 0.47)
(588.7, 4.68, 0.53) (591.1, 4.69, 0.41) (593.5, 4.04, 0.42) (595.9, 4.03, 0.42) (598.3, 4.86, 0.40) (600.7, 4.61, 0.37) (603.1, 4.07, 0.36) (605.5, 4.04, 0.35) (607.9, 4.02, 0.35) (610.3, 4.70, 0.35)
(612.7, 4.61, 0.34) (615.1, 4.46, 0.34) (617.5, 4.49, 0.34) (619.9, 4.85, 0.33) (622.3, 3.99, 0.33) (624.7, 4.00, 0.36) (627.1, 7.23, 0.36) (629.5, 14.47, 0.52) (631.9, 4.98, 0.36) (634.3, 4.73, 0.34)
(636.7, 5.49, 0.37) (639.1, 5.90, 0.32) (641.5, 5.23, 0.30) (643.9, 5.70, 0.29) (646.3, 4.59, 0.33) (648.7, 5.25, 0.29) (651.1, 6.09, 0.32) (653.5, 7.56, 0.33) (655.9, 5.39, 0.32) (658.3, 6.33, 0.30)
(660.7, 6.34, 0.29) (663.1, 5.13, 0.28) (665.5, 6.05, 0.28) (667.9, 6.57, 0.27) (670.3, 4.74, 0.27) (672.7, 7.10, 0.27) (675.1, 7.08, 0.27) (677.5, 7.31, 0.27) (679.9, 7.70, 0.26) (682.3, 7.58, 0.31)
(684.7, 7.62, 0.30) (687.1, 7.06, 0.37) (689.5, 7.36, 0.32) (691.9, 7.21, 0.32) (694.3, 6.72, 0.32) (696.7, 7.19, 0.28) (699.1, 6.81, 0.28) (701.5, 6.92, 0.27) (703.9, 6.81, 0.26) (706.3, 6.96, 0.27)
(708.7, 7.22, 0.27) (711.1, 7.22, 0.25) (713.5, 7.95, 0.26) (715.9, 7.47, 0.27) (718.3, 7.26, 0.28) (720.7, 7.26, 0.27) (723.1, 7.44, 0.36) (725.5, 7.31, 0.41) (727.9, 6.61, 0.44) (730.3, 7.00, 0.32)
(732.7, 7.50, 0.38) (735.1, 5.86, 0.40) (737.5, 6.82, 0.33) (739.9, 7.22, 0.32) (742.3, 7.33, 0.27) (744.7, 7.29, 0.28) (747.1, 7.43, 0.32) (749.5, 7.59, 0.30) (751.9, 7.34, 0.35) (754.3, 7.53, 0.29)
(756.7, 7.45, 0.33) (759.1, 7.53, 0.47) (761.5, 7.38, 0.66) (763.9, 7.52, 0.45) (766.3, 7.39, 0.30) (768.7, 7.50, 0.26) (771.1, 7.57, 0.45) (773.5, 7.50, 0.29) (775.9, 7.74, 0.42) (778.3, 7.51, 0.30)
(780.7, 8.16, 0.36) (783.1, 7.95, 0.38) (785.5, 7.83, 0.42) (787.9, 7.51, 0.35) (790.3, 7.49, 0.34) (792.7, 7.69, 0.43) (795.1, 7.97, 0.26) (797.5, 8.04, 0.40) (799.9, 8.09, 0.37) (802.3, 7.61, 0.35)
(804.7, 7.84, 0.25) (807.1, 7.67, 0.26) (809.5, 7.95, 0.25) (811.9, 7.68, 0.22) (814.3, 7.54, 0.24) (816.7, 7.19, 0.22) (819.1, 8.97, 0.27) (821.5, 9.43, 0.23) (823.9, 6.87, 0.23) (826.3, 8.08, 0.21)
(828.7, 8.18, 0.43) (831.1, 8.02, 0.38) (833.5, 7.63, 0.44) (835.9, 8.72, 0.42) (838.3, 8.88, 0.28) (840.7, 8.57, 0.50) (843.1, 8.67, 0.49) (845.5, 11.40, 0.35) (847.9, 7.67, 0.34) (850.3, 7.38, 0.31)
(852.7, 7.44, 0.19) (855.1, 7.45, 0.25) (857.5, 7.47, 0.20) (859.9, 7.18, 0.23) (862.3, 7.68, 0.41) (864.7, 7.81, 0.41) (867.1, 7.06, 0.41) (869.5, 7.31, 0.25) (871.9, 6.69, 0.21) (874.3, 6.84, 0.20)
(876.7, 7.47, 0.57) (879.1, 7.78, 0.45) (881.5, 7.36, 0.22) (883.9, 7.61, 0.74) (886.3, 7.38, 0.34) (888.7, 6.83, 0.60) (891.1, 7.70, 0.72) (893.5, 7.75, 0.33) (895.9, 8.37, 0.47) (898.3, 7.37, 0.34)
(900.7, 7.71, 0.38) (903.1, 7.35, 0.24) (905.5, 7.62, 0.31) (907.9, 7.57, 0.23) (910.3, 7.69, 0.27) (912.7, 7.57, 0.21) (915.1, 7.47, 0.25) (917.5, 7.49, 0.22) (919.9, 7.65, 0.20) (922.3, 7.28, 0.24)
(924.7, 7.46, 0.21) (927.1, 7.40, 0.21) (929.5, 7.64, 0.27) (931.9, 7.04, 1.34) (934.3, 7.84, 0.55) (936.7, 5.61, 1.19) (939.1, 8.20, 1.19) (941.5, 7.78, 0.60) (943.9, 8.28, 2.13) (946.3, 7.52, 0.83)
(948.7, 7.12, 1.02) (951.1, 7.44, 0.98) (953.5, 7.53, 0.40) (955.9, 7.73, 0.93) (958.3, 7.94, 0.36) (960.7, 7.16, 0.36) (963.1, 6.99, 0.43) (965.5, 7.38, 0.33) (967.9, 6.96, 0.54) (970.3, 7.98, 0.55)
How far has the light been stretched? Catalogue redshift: 0.688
